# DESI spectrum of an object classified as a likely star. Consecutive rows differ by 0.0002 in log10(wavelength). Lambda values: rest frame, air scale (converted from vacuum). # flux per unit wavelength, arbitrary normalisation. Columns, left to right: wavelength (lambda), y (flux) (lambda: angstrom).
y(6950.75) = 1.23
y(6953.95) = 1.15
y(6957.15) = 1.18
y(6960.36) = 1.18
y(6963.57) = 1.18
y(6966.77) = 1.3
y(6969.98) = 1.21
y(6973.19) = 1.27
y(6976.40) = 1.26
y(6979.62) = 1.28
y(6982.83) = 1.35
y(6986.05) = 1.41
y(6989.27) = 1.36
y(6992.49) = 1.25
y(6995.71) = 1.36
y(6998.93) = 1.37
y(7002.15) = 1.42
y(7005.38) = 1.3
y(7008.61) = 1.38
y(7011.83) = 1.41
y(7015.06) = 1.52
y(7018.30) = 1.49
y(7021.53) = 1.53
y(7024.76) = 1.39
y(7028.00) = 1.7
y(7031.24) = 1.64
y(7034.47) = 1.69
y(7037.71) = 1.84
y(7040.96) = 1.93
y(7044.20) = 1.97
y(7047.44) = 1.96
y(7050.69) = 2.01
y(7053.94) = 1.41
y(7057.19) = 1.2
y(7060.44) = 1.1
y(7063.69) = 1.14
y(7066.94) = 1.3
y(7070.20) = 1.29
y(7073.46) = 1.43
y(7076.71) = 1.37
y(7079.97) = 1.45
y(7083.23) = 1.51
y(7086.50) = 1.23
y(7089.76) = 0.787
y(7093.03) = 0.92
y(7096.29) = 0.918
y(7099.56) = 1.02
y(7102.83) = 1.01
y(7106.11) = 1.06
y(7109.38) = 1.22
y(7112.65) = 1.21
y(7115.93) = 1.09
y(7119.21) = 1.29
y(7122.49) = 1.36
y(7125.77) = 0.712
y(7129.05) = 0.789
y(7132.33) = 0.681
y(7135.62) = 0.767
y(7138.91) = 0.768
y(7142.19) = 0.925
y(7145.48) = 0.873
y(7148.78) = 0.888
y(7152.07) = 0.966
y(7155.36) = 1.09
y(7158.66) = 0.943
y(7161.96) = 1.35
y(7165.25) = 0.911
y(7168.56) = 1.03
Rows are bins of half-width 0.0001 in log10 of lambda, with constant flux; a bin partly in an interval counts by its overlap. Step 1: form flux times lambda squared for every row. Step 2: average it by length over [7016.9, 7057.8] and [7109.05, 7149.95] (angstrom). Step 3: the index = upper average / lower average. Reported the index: 0.58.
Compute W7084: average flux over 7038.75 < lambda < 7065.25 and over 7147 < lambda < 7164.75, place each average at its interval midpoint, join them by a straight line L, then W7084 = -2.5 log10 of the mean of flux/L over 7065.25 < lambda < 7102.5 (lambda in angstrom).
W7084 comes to 0.19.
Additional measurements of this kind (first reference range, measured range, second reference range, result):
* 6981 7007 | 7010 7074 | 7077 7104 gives -0.24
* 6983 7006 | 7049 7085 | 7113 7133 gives -0.19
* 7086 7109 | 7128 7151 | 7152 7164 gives 0.29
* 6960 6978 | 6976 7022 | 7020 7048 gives 0.06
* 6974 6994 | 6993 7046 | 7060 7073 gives -0.21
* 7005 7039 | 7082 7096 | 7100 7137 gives 0.10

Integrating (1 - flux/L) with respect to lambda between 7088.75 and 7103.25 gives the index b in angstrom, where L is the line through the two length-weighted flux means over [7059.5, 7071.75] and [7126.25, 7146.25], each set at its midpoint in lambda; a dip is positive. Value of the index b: 1.4 angstrom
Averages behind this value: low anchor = 1.21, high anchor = 0.792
